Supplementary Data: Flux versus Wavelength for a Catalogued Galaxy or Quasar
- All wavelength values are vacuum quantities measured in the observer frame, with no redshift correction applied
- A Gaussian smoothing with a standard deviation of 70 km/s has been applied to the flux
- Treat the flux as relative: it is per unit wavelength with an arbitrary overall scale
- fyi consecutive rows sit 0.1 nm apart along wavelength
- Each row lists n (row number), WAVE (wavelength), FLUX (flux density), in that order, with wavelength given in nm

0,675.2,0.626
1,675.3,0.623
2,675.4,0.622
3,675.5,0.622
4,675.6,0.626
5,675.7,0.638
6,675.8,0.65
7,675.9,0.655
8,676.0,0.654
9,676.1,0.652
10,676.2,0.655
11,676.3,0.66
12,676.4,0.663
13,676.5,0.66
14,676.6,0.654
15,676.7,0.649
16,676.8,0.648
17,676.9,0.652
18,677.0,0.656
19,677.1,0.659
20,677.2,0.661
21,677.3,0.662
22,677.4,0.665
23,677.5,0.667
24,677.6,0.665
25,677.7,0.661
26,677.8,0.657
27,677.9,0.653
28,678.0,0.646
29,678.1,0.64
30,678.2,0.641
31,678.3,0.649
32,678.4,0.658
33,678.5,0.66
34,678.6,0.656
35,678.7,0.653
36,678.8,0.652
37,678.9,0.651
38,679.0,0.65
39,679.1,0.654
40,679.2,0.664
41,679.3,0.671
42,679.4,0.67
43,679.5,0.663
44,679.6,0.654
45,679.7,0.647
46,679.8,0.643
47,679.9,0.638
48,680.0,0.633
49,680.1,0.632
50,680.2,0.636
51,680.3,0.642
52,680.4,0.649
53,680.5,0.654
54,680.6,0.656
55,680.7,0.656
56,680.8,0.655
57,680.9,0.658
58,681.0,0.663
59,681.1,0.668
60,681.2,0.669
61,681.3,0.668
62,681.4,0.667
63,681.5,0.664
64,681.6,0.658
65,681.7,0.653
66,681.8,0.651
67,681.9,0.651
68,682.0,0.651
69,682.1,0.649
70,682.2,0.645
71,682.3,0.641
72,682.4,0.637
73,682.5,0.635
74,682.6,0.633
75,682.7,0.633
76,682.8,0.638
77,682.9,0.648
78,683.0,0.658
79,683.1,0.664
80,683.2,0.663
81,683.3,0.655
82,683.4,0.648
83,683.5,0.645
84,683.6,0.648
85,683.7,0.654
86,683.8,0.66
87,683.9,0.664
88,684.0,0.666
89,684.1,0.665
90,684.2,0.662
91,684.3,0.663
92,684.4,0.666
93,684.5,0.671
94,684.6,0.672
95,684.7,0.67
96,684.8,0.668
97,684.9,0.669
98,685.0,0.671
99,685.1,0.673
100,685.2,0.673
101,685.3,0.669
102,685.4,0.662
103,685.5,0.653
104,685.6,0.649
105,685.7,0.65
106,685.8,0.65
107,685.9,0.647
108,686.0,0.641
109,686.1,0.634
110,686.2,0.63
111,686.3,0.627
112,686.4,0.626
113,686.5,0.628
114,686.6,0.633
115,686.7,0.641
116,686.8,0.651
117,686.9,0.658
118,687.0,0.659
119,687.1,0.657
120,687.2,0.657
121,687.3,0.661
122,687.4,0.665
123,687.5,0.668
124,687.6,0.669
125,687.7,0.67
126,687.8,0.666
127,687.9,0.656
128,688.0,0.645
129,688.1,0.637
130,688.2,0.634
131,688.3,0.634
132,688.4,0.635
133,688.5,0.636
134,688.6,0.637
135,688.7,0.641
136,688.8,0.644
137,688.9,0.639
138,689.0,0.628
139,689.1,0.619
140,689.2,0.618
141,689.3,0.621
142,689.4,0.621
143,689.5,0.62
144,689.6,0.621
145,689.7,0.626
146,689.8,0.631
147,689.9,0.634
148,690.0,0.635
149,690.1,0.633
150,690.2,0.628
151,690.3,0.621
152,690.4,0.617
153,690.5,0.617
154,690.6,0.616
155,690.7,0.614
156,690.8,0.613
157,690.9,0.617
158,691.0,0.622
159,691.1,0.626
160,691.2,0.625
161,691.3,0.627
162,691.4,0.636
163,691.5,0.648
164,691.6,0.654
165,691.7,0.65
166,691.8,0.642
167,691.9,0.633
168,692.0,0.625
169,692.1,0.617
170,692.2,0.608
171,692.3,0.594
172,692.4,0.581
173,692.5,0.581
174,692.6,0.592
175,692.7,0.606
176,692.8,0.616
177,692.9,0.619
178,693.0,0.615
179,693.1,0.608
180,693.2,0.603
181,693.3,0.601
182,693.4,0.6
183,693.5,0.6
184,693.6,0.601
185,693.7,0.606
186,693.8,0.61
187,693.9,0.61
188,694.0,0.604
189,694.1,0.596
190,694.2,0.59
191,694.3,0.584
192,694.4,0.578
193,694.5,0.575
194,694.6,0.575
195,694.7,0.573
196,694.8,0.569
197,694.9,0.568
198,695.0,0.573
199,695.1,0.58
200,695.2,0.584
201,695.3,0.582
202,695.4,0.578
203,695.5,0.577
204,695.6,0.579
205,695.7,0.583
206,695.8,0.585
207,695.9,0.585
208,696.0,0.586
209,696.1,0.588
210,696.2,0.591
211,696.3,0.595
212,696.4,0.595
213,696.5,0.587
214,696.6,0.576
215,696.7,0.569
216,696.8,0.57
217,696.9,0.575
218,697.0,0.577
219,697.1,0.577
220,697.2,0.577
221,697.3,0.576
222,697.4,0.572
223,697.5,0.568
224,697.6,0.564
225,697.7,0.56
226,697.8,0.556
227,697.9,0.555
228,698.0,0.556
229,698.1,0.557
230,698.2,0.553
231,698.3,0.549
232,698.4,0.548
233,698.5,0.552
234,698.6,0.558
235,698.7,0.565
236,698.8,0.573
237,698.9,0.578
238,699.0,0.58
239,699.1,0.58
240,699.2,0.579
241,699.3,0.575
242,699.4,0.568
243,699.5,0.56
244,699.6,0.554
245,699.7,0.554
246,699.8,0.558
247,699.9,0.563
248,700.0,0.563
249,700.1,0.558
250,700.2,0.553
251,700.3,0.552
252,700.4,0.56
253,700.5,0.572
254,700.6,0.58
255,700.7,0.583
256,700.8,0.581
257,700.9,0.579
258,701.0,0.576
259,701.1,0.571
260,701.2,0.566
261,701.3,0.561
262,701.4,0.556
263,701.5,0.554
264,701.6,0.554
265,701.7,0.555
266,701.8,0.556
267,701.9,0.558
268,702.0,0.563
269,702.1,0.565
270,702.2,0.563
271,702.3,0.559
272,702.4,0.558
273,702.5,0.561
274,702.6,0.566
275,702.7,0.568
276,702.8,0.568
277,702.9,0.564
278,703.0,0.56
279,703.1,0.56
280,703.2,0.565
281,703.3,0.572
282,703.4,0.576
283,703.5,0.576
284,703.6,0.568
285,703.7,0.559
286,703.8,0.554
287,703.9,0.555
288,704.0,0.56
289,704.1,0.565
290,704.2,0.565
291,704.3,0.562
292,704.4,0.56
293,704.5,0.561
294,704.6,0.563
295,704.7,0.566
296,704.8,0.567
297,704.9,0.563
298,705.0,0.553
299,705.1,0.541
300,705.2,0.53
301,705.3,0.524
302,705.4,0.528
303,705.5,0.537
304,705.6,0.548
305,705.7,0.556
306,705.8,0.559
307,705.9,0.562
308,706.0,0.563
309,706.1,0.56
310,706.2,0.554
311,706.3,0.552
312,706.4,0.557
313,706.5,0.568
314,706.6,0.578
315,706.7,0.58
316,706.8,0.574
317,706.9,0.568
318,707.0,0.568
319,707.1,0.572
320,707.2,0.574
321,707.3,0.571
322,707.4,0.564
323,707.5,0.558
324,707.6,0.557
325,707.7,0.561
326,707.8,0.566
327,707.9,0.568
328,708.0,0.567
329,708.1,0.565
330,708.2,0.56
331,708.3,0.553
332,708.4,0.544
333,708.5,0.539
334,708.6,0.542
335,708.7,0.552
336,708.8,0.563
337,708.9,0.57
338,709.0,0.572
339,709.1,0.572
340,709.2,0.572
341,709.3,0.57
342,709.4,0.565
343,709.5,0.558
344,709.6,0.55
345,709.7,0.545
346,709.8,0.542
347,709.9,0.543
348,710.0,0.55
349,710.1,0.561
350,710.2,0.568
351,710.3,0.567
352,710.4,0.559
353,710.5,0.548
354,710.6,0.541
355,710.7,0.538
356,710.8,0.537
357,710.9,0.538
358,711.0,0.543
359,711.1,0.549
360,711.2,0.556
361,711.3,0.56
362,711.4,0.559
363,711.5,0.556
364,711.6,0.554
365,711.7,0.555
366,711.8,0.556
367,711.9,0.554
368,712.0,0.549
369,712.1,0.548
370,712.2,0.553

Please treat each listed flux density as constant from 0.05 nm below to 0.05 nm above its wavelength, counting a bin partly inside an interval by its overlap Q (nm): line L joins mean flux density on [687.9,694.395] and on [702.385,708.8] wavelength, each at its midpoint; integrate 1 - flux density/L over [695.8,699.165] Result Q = 0.126 nm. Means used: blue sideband 0.62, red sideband 0.56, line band 0.571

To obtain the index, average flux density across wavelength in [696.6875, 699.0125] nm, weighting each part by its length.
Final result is 0.565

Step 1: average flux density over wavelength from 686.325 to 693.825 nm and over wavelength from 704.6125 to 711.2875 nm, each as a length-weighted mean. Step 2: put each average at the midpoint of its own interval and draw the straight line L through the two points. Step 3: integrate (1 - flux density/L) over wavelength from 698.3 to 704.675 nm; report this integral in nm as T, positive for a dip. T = 0.20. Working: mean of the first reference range 0.629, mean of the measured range 0.564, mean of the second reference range 0.557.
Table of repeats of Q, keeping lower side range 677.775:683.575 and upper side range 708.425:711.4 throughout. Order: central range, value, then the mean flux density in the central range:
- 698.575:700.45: 0.08 nm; 0.565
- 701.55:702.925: 0.04 nm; 0.561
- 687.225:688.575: -0.05 nm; 0.652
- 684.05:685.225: -0.06 nm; 0.668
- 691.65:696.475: 0.09 nm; 0.596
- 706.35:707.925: -0.01 nm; 0.568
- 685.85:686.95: -0.01 nm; 0.638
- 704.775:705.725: 0.04 nm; 0.544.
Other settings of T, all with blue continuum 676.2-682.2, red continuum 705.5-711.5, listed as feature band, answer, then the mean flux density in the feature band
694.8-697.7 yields 0.10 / 0.579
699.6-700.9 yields 0.05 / 0.565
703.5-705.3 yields 0.04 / 0.558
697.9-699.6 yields 0.08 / 0.564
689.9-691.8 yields -0.04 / 0.628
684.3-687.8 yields -0.13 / 0.656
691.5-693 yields -0.01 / 0.617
